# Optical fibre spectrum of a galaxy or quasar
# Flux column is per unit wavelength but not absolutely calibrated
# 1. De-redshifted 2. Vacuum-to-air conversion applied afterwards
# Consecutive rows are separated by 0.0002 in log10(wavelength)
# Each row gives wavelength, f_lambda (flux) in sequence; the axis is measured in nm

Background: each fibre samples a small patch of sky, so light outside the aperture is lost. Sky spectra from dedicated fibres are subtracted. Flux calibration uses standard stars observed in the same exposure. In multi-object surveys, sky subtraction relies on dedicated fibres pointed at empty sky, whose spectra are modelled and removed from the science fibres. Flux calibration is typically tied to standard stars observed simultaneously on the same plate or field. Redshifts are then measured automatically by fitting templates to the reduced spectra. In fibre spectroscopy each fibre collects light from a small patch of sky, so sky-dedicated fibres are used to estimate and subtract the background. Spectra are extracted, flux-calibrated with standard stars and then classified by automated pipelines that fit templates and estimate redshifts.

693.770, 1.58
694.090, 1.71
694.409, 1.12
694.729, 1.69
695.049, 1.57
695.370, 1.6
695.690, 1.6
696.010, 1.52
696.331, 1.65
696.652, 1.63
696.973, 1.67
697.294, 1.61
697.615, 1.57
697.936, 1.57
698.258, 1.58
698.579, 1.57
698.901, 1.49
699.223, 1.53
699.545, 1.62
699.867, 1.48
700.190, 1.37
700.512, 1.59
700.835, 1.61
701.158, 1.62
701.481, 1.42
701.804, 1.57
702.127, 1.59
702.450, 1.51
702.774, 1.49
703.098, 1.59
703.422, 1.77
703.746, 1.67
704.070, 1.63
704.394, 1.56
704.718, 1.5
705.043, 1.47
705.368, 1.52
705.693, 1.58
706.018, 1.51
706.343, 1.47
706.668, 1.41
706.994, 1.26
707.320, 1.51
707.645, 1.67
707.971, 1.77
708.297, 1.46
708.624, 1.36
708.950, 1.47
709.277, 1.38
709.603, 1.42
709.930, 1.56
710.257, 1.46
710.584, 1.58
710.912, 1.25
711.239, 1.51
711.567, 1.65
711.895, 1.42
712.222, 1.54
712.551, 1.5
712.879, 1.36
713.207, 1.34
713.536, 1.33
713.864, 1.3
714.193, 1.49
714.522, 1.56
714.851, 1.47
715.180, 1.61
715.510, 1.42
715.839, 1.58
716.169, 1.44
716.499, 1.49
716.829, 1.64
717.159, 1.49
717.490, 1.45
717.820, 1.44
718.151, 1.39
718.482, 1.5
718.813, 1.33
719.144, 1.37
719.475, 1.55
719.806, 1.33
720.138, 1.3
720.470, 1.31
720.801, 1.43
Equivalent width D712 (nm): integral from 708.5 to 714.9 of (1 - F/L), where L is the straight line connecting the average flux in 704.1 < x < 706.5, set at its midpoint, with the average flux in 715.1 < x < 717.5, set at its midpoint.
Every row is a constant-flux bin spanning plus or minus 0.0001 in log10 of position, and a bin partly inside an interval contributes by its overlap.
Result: 0.30 nm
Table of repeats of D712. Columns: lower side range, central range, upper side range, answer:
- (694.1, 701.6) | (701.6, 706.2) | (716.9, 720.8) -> -0.16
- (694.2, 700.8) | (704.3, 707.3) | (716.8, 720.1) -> 0.06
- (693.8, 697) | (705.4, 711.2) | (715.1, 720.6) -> 0.08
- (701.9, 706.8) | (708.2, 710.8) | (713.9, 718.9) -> 0.11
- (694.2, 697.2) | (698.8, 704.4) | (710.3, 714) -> -0.16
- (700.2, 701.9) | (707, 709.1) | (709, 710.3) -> -0.07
